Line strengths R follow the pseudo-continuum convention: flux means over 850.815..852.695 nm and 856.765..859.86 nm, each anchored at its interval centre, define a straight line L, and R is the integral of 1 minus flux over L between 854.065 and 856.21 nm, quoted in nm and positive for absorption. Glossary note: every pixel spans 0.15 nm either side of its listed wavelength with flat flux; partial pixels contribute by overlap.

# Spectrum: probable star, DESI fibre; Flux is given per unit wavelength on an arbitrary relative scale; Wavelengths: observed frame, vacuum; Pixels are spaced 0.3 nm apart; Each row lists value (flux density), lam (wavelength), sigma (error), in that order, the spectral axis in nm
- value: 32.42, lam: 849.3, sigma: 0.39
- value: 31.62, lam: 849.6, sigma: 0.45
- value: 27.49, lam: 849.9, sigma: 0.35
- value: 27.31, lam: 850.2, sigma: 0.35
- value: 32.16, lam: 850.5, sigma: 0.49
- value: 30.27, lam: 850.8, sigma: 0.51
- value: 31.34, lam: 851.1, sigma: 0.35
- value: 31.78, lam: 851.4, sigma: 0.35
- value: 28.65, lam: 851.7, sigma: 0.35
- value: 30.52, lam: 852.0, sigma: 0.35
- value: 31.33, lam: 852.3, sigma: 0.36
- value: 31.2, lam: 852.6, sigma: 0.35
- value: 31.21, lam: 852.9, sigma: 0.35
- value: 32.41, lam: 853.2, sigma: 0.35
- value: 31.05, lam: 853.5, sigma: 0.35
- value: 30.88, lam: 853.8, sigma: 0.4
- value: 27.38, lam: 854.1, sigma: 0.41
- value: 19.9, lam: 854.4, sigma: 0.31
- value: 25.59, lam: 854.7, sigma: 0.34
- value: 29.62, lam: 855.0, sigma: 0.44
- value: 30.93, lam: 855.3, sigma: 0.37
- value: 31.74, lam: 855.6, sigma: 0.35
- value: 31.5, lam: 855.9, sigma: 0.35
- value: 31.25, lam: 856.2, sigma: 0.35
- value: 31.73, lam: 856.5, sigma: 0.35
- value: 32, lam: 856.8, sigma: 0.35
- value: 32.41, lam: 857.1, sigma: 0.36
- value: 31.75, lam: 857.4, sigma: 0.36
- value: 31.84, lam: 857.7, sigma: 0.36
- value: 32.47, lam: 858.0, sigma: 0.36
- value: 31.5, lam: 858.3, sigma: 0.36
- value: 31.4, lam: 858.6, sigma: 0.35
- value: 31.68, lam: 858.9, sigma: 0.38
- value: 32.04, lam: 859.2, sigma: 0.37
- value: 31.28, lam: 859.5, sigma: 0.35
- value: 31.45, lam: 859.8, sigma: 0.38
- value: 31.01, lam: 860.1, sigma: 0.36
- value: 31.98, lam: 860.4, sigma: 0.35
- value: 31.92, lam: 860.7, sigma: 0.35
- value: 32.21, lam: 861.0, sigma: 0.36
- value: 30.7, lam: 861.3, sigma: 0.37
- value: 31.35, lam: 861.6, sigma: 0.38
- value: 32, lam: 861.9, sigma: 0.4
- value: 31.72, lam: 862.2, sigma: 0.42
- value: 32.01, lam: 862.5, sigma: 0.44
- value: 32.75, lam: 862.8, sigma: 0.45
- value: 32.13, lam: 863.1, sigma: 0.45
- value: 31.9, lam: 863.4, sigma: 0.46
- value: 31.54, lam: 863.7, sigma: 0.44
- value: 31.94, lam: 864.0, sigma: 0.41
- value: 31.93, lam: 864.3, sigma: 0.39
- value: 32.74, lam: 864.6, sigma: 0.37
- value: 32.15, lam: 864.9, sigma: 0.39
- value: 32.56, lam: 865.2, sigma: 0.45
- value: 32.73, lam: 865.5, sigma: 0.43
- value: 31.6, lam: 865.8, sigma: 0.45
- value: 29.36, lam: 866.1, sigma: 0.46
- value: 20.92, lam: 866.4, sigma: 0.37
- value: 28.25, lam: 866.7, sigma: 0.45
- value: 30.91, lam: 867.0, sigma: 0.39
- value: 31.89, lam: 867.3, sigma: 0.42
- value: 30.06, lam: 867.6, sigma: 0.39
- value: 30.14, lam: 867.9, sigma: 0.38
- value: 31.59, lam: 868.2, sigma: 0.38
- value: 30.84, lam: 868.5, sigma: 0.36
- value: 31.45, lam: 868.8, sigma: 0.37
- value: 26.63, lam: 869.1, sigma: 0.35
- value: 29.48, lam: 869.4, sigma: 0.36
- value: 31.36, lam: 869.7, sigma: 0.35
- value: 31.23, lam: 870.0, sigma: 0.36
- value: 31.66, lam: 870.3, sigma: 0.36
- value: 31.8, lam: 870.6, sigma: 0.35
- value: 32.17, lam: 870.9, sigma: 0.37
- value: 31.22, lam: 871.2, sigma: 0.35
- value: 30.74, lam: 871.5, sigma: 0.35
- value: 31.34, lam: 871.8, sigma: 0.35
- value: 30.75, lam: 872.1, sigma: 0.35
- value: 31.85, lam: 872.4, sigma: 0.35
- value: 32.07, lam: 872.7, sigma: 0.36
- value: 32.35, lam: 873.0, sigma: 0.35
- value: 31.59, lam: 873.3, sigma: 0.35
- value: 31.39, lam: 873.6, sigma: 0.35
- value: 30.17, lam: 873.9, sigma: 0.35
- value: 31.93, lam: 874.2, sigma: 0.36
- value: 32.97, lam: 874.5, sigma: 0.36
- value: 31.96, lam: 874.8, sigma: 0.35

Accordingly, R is 0.20 nm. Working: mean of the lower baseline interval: 30.8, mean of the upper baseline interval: 31.8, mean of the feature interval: 28.4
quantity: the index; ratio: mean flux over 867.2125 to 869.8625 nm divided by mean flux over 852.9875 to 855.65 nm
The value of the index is 1.1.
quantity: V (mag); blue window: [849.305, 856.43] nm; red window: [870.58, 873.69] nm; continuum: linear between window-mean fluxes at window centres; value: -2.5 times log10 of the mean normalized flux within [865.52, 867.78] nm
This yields 0.07 mag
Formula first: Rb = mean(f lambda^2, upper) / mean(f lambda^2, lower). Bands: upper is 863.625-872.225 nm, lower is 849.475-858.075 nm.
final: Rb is 1.0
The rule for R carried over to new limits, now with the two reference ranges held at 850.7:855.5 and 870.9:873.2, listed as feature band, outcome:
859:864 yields -0.21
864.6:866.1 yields -0.06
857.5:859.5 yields -0.11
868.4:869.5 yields 0.06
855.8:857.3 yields -0.09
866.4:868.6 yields 0.09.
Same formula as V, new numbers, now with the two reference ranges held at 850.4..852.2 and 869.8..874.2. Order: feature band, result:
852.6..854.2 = 0.00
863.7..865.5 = -0.04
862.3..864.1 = -0.03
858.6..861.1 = -0.02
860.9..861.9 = -0.01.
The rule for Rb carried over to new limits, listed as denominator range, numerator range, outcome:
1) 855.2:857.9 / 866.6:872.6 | 1.00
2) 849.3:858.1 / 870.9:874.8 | 1.09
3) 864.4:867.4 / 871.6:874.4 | 1.06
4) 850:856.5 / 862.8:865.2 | 1.10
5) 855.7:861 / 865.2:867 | 0.93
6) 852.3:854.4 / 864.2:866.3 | 1.08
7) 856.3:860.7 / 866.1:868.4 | 0.94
